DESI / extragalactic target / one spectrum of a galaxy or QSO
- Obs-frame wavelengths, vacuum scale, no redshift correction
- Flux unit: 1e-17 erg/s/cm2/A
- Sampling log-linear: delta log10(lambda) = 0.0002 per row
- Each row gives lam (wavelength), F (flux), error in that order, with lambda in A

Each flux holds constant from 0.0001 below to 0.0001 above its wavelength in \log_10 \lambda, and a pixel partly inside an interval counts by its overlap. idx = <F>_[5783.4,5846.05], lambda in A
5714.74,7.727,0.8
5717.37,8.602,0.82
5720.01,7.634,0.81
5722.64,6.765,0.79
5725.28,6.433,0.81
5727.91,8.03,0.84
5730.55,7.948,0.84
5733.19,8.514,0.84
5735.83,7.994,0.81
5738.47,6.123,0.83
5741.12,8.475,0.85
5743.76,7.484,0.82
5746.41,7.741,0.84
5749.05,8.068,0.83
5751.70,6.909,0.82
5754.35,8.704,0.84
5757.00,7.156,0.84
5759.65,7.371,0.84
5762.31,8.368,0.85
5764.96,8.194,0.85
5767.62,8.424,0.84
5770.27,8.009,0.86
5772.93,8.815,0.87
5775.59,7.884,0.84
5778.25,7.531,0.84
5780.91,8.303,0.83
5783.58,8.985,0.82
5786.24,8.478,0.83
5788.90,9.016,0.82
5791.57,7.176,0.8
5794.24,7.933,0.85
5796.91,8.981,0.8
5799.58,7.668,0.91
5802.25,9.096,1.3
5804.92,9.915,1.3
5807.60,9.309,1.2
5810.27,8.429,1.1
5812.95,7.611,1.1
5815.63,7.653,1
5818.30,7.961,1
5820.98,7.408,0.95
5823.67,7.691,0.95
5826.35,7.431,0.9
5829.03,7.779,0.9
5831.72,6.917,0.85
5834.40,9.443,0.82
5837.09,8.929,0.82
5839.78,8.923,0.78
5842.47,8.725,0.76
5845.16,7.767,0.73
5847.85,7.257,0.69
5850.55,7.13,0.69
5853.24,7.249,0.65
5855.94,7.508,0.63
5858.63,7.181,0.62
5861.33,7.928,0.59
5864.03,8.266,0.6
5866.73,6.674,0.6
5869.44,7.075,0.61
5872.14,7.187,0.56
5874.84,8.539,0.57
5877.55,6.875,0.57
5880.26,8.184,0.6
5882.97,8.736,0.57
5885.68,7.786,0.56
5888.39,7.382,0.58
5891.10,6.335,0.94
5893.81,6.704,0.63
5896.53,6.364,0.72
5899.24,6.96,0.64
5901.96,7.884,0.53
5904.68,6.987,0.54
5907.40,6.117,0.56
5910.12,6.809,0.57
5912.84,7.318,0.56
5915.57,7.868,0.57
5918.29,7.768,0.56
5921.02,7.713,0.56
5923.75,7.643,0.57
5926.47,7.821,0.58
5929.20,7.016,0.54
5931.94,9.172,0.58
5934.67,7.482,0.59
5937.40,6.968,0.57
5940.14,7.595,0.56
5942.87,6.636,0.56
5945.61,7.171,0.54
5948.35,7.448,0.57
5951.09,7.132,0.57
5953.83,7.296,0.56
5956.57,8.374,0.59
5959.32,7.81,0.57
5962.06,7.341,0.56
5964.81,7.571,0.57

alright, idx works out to 8.29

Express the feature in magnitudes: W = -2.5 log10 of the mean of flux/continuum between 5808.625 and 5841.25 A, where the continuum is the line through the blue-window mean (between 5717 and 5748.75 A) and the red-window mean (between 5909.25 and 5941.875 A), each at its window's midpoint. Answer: -0.058 mag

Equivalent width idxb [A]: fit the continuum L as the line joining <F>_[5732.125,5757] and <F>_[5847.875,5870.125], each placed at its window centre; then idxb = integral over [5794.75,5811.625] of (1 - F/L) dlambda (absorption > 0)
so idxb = -2.9 A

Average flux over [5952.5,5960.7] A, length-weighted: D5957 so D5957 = 7.83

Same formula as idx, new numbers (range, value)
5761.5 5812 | 8.44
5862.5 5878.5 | 7.45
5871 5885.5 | 7.9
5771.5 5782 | 8.13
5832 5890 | 7.82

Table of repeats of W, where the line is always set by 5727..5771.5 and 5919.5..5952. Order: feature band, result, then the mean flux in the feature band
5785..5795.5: -0.05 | 8.15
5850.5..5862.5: 0.03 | 7.42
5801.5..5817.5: -0.12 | 8.63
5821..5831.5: 0.03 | 7.52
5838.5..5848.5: -0.08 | 8.23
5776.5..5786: -0.07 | 8.28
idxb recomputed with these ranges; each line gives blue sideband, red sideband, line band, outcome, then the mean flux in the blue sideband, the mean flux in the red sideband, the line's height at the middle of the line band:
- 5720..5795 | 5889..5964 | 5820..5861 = -1.2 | 7.88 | 7.33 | 7.61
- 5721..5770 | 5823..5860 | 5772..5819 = -3.6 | 7.71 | 7.86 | 7.79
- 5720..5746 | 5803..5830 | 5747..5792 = -1.7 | 7.54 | 8.14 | 7.81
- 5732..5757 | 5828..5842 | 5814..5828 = 1.2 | 7.74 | 8.43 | 8.32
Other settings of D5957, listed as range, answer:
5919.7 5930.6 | 7.55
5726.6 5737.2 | 8.11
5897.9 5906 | 7.28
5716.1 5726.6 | 7.35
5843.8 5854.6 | 7.35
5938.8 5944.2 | 7.12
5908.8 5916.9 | 7.33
